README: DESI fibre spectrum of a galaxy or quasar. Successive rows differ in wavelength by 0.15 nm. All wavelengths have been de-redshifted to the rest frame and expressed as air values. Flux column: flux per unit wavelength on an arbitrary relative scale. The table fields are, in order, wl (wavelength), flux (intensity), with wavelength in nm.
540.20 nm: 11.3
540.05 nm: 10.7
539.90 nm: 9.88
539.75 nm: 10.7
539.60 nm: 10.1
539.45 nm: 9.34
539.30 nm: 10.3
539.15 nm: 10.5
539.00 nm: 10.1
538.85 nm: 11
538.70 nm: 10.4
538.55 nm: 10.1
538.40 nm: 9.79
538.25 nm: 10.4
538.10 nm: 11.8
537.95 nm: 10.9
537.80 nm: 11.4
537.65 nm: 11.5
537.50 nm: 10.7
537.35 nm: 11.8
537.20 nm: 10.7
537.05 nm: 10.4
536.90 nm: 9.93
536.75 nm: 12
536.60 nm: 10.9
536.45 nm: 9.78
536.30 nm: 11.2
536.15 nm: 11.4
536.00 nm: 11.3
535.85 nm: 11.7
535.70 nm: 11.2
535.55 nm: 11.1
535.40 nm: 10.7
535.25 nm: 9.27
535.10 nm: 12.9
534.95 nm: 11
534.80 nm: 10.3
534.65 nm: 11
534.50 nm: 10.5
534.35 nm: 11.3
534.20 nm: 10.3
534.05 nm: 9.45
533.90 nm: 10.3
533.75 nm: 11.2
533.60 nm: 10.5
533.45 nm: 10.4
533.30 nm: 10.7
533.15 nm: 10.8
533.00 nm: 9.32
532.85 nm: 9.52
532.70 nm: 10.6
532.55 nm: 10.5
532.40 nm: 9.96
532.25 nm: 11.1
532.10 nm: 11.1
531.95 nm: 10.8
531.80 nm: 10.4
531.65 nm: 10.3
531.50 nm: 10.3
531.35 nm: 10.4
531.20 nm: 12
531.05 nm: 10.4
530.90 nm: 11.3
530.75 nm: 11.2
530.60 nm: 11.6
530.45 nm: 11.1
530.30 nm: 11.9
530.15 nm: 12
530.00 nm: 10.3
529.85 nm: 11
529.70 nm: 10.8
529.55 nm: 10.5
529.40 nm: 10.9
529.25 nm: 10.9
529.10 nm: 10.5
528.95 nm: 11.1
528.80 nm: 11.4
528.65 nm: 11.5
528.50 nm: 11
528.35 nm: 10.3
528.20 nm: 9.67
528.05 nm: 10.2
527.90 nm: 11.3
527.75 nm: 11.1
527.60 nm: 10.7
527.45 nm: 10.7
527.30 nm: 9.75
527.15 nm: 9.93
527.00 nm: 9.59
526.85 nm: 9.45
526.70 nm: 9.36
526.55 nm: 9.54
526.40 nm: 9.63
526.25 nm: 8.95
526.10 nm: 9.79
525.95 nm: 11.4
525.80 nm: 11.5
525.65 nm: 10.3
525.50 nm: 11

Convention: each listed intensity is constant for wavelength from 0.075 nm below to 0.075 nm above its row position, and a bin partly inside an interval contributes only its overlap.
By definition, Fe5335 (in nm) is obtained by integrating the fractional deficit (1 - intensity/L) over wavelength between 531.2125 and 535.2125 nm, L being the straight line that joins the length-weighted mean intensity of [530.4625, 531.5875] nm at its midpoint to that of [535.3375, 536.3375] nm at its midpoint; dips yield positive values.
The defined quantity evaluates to 0.193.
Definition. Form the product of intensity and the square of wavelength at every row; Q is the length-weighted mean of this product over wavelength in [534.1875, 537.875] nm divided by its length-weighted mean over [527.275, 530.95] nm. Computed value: 1.0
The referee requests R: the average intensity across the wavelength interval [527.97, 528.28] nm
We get 9.96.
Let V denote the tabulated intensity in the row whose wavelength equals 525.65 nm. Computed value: 10.3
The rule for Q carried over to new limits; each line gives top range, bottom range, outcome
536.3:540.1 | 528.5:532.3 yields 0.99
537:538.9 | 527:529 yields 1.06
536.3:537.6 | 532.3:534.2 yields 1.07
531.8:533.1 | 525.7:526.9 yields 1.06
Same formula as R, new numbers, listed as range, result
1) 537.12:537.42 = 11.2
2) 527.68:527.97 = 11.2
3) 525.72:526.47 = 10.3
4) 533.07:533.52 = 10.6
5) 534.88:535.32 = 11.1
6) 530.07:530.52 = 11.7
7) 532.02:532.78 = 10.6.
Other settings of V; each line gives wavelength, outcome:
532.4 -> 9.96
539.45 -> 9.34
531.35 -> 10.4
